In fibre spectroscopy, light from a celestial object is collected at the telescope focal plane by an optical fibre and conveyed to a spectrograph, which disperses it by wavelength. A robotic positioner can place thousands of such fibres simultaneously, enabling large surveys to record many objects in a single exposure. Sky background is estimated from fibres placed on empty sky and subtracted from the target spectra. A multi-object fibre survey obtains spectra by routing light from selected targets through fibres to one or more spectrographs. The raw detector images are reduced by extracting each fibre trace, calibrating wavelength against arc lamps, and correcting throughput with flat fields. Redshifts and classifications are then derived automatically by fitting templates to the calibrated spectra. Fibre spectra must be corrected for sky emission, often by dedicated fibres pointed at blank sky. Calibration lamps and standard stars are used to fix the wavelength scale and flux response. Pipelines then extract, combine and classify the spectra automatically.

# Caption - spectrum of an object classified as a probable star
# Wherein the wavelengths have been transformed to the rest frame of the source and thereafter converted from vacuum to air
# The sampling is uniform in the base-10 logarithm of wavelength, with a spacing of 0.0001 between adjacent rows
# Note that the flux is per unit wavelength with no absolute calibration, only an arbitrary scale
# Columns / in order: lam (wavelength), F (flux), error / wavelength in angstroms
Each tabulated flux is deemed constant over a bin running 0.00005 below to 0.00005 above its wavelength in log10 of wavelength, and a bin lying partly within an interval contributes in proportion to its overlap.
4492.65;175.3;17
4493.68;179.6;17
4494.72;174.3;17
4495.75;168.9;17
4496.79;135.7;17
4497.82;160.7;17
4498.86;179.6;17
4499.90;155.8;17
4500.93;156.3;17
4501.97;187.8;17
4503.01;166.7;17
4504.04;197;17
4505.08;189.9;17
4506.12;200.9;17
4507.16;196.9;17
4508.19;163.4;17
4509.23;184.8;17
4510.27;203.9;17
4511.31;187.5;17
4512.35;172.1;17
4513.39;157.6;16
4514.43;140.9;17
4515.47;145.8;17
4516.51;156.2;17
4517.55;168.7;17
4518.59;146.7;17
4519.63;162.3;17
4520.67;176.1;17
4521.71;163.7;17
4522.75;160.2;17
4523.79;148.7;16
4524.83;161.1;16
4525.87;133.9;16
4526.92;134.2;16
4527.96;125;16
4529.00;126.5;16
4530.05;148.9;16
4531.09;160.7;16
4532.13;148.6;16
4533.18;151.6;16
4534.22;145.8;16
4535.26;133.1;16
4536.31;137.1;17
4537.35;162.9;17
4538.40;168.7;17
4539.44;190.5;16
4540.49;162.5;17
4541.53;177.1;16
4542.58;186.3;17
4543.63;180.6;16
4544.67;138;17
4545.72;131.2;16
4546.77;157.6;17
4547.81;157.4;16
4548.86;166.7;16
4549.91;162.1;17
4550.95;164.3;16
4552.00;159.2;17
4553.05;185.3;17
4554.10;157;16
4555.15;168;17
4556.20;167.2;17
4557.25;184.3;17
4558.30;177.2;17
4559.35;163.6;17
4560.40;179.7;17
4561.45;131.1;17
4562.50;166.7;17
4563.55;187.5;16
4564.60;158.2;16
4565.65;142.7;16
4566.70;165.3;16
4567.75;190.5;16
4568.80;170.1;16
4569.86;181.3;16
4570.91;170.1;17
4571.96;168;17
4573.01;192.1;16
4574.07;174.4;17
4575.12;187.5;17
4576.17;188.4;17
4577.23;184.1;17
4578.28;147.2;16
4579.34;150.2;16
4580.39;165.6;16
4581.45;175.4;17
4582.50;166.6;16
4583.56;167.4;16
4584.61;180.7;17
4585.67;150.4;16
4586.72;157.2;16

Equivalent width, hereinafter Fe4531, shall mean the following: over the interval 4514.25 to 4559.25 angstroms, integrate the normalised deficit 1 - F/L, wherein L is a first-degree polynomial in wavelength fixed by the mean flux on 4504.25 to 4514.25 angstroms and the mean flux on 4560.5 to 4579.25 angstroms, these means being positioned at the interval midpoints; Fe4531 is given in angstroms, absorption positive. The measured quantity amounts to 4.9 angstroms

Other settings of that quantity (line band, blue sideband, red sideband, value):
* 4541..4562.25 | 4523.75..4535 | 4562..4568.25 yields -0.8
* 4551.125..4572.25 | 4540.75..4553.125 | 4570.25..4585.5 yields -0.1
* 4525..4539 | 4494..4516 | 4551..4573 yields 2.1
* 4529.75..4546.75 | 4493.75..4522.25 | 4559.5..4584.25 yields 1.2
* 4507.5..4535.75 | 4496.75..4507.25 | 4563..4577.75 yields 3.2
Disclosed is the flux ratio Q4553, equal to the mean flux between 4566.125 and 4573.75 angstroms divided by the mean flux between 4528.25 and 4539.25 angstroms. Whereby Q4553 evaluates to 1.18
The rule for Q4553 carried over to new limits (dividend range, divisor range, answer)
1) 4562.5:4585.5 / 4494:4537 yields 1.06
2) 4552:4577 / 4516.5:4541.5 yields 1.12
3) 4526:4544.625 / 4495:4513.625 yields 0.88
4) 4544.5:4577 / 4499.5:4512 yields 0.92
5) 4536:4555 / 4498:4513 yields 0.91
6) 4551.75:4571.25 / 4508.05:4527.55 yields 1.05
